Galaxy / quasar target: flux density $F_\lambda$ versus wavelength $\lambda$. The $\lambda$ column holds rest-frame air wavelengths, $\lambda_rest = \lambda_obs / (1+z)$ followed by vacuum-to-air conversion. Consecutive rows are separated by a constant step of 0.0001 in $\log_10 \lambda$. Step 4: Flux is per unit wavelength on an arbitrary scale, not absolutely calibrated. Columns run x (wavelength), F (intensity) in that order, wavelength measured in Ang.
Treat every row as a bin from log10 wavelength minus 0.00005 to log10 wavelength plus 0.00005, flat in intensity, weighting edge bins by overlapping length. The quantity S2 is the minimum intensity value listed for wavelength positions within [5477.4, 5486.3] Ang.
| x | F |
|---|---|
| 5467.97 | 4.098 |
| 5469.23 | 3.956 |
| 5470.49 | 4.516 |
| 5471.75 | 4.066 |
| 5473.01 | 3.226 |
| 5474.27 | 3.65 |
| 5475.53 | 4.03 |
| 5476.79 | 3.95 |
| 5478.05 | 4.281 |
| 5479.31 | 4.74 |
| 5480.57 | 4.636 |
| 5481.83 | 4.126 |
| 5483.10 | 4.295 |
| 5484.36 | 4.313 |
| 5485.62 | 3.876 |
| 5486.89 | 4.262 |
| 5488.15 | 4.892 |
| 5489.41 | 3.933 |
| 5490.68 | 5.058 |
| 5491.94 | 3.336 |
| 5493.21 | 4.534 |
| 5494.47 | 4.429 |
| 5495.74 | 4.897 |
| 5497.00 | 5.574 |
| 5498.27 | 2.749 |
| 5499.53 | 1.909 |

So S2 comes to 3.876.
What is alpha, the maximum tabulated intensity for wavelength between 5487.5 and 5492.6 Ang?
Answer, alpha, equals 5.058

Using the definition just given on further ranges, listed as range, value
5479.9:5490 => 4.892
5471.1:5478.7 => 4.281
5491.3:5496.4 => 4.897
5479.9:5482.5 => 4.636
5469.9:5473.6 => 4.516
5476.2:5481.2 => 4.74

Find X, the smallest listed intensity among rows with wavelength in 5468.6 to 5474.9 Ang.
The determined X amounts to 3.226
